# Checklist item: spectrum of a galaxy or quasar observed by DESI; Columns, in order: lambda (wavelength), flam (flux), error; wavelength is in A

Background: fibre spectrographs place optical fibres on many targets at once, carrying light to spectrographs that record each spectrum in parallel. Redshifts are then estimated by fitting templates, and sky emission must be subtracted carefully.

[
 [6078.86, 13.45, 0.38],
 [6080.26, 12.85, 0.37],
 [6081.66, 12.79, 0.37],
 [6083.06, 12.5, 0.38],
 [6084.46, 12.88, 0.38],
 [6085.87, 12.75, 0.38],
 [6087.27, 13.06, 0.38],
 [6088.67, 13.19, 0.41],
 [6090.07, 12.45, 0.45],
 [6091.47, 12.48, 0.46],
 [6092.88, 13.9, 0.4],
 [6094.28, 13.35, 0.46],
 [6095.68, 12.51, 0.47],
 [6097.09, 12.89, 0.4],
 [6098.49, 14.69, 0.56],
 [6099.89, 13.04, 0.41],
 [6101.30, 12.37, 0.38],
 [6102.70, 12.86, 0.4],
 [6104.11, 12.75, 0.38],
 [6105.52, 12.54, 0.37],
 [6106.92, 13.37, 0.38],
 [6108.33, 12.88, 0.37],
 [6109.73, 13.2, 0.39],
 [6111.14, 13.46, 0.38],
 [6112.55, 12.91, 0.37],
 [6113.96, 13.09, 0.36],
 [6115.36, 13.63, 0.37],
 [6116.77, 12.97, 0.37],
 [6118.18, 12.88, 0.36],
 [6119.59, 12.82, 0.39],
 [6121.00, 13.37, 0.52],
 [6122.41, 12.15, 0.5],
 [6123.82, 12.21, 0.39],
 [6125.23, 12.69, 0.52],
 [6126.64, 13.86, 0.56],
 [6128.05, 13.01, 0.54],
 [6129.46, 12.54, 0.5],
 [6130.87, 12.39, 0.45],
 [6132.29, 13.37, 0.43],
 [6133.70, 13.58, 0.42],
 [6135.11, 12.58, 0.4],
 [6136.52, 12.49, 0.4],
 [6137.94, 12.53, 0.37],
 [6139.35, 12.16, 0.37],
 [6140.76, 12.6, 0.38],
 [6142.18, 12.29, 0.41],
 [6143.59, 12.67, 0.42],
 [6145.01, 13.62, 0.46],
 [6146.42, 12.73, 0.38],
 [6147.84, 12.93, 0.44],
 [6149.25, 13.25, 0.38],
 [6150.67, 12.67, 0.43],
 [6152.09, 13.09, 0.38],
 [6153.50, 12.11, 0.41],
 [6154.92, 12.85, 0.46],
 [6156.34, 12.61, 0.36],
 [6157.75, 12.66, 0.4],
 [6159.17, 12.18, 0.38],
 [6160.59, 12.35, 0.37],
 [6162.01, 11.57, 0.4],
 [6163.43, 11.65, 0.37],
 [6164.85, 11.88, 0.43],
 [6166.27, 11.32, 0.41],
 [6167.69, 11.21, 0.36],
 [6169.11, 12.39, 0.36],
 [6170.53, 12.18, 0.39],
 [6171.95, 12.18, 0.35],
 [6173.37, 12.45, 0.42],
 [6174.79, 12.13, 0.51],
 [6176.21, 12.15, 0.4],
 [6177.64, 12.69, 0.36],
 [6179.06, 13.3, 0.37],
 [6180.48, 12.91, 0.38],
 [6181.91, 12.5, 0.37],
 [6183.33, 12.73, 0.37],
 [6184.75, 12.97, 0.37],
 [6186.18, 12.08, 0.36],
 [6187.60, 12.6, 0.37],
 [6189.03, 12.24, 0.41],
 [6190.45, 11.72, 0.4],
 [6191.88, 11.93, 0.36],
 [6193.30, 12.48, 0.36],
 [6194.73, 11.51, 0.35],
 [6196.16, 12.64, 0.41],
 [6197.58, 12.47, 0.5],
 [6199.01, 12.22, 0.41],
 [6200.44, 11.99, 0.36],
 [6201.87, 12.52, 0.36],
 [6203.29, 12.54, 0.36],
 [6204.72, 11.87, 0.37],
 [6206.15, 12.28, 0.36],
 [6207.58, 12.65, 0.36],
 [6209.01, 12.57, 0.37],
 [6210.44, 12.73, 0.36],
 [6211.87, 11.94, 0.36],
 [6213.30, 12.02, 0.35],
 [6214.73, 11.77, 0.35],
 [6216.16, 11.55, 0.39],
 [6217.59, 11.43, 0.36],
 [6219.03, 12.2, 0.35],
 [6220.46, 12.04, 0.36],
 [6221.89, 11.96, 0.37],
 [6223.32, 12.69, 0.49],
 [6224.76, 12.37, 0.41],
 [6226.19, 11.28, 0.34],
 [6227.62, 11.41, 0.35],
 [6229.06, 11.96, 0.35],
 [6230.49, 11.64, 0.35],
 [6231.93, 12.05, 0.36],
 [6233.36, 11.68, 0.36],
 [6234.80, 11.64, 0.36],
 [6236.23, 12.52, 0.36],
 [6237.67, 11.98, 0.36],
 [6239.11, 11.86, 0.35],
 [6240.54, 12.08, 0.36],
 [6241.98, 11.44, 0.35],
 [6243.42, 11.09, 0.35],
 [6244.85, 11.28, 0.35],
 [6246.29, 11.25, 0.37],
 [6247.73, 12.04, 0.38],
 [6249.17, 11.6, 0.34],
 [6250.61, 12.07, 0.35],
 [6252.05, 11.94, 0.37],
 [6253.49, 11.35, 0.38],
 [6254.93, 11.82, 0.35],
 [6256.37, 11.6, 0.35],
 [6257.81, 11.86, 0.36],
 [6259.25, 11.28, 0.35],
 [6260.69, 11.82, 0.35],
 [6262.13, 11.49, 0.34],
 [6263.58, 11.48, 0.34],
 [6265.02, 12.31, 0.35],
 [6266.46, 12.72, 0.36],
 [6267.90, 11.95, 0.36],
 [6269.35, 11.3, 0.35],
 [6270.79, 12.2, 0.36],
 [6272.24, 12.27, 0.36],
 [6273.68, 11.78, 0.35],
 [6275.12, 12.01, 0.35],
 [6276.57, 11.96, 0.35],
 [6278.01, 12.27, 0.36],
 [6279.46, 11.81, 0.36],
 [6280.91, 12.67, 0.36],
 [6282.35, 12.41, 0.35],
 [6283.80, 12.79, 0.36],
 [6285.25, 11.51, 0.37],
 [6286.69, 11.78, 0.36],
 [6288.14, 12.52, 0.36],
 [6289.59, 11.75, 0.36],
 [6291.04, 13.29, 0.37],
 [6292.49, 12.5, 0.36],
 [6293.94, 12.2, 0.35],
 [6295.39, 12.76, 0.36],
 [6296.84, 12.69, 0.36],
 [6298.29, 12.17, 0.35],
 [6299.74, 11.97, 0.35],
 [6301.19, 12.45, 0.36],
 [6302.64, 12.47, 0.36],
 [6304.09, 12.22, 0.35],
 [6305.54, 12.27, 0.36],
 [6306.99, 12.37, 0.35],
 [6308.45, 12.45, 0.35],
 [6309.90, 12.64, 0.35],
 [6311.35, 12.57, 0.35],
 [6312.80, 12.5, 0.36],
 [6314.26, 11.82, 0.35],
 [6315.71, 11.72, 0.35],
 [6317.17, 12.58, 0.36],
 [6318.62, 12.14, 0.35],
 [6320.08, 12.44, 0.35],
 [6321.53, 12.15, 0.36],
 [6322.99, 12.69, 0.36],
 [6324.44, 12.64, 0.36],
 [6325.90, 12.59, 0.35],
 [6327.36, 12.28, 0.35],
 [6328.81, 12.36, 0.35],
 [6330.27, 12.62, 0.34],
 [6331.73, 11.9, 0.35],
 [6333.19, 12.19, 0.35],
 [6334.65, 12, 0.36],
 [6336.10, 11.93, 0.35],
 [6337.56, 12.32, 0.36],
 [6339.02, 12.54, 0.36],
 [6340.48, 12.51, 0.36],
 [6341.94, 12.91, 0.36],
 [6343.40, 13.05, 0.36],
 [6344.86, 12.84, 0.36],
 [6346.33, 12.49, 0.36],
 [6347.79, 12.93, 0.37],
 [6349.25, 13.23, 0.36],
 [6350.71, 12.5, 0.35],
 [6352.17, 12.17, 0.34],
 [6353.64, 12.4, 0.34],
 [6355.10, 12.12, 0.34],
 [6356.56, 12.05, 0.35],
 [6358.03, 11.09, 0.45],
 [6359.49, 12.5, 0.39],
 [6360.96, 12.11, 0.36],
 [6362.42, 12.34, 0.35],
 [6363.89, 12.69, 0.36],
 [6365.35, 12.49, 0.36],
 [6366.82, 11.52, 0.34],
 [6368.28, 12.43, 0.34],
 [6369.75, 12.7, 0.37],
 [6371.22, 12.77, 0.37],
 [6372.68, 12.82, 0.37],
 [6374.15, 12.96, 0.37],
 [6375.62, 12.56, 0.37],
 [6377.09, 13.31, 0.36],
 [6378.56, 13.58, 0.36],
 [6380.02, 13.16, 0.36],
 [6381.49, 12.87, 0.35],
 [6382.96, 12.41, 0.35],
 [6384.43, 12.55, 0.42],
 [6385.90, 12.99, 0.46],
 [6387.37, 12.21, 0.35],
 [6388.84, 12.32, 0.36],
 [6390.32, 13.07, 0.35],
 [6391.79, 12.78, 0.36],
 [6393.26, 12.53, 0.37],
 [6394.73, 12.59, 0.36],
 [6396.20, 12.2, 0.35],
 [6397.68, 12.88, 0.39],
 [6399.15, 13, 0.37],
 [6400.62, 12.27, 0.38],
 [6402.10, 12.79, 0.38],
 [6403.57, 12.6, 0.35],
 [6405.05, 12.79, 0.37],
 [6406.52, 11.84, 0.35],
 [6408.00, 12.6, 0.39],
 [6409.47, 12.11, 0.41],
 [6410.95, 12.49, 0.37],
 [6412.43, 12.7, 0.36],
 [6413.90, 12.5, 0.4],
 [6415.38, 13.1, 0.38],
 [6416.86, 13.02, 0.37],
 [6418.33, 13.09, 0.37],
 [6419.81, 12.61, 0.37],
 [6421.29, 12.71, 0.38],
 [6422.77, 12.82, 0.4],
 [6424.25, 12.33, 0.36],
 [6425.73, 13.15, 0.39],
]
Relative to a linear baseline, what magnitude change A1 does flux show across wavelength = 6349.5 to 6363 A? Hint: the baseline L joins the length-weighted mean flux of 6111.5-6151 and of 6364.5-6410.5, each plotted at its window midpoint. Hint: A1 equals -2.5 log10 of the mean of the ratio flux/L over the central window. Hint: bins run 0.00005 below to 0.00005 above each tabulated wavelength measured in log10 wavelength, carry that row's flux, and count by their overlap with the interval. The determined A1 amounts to 0.04 mag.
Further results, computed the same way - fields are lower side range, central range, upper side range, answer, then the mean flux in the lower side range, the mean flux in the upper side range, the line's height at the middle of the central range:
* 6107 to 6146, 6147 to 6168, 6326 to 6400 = 0.046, 12.9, 12.5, 12.8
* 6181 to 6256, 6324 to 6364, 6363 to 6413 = 0.007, 12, 12.6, 12.5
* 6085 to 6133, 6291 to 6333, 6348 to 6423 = 0.027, 13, 12.6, 12.7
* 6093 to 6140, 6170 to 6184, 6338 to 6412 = 0.029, 13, 12.6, 12.9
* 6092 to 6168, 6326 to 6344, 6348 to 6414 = 0.018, 12.8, 12.6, 12.6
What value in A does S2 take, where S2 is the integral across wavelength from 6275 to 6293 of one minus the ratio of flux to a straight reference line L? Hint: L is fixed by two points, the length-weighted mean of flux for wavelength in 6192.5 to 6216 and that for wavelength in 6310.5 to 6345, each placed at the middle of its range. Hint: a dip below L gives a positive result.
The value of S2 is 0.1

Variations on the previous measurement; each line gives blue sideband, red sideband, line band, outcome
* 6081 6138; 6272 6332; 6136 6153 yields 0.1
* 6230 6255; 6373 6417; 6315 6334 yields -0.1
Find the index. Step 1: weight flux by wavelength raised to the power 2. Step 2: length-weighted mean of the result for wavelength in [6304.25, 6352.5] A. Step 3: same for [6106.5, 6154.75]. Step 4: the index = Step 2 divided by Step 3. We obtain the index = 1.0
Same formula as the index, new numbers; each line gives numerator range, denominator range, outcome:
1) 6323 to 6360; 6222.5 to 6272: 1.08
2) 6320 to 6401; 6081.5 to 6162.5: 1.05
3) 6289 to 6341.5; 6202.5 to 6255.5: 1.07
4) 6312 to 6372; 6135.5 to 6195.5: 1.06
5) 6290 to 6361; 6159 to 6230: 1.06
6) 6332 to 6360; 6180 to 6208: 1.06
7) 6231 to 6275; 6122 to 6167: 0.97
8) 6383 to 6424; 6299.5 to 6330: 1.05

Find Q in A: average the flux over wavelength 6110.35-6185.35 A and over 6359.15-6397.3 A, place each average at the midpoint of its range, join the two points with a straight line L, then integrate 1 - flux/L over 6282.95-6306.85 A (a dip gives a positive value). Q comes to 0.6 A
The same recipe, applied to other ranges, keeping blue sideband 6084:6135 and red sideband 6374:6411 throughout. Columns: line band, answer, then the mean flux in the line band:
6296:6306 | 0.4 A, 12.3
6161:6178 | 1.3 A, 12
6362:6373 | 0.2 A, 12.5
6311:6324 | 0.5 A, 12.3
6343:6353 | 0.0 A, 12.7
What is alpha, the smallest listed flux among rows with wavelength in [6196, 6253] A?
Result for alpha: 11.09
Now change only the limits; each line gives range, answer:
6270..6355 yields 11.51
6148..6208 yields 11.21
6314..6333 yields 11.72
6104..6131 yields 12.15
